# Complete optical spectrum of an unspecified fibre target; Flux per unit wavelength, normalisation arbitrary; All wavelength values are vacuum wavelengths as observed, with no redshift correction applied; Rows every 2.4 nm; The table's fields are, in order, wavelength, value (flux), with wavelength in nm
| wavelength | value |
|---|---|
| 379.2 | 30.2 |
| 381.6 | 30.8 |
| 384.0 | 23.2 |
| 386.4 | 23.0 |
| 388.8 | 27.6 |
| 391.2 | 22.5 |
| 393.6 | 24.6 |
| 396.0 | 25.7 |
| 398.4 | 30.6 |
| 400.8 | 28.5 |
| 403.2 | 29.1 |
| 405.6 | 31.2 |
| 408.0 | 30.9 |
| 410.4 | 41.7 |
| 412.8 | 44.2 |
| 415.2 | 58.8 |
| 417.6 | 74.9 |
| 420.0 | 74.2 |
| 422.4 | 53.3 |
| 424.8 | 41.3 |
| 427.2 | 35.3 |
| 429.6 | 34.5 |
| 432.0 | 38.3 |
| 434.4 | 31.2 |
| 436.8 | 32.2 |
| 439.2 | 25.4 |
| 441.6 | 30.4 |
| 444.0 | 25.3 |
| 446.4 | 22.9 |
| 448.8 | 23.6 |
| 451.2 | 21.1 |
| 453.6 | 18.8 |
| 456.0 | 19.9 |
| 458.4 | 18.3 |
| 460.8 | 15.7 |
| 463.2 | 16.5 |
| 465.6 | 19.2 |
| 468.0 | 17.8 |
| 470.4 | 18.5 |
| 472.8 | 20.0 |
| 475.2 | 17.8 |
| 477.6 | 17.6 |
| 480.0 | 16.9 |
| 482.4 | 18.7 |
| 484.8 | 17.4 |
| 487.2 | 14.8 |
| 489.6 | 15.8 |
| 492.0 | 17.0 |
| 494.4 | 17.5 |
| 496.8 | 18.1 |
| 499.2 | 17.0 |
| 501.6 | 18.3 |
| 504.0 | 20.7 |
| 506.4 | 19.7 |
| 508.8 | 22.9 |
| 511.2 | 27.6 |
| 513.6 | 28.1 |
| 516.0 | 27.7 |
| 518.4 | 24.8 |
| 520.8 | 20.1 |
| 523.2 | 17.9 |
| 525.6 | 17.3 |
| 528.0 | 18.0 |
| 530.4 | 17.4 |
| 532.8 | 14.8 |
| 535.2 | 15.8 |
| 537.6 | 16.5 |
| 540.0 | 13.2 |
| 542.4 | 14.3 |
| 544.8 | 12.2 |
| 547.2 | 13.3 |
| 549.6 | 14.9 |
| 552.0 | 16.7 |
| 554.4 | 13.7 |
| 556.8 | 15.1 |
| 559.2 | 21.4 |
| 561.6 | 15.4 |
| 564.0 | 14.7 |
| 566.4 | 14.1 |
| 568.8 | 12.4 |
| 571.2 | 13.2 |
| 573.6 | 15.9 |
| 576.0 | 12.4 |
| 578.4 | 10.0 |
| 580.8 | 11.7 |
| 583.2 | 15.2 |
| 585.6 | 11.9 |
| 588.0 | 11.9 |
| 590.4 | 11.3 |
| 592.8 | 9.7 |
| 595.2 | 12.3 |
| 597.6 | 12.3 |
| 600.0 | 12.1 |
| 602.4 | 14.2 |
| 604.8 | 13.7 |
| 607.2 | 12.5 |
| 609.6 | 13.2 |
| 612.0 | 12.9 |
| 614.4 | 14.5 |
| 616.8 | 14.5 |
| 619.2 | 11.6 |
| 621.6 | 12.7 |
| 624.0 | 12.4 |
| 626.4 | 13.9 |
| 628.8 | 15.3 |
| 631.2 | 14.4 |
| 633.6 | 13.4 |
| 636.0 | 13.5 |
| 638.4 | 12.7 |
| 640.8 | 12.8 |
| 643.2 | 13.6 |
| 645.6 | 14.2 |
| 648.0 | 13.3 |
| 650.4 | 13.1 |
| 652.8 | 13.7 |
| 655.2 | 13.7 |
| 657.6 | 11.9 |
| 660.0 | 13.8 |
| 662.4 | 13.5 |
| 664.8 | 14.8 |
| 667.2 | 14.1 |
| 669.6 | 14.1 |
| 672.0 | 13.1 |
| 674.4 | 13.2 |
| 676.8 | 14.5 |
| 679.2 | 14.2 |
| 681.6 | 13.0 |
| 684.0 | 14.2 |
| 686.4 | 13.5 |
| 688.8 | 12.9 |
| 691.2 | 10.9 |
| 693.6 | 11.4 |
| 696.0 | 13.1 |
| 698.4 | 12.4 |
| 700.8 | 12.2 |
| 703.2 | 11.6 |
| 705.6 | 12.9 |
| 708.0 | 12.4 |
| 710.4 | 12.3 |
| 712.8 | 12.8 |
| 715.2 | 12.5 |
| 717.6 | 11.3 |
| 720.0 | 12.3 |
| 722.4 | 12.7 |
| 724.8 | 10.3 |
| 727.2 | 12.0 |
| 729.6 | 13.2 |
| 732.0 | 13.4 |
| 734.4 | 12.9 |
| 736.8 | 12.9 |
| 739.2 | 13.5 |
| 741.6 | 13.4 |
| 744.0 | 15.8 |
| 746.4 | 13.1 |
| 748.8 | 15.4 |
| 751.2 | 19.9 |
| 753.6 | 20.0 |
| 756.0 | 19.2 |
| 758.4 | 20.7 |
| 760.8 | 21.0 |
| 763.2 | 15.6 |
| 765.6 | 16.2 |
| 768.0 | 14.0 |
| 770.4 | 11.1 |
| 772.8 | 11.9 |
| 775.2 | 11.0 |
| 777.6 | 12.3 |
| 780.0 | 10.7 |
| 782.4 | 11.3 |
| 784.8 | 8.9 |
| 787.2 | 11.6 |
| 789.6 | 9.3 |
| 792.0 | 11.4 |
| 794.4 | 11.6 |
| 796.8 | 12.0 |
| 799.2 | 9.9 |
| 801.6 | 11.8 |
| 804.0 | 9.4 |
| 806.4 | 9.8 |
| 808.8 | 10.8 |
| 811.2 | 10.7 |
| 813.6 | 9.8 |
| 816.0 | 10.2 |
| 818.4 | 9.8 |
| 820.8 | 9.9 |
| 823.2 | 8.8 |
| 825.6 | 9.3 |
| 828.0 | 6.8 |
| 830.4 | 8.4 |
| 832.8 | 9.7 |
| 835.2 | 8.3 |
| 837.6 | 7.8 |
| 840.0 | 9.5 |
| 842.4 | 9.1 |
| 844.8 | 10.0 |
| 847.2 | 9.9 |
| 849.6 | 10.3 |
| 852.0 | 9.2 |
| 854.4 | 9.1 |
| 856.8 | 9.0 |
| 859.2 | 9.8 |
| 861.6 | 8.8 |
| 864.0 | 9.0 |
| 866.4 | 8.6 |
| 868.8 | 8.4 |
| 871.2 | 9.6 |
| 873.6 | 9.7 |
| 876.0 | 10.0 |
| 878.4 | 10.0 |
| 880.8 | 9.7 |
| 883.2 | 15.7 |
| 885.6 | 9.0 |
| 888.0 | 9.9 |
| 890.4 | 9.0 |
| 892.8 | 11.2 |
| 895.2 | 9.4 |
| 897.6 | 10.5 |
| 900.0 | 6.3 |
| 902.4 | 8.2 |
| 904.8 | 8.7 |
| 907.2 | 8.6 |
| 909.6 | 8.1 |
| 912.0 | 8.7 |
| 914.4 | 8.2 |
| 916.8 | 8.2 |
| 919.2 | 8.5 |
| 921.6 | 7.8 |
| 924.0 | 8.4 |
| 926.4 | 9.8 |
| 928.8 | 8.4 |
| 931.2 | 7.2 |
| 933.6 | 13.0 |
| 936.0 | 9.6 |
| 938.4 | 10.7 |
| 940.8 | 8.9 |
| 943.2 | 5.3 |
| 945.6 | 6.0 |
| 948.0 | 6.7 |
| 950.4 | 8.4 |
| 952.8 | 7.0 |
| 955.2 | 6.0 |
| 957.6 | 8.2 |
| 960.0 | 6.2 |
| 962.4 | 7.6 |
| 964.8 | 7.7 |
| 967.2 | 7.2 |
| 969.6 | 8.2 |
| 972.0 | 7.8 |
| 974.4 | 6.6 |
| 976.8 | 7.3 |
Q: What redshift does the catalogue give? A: 1.705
